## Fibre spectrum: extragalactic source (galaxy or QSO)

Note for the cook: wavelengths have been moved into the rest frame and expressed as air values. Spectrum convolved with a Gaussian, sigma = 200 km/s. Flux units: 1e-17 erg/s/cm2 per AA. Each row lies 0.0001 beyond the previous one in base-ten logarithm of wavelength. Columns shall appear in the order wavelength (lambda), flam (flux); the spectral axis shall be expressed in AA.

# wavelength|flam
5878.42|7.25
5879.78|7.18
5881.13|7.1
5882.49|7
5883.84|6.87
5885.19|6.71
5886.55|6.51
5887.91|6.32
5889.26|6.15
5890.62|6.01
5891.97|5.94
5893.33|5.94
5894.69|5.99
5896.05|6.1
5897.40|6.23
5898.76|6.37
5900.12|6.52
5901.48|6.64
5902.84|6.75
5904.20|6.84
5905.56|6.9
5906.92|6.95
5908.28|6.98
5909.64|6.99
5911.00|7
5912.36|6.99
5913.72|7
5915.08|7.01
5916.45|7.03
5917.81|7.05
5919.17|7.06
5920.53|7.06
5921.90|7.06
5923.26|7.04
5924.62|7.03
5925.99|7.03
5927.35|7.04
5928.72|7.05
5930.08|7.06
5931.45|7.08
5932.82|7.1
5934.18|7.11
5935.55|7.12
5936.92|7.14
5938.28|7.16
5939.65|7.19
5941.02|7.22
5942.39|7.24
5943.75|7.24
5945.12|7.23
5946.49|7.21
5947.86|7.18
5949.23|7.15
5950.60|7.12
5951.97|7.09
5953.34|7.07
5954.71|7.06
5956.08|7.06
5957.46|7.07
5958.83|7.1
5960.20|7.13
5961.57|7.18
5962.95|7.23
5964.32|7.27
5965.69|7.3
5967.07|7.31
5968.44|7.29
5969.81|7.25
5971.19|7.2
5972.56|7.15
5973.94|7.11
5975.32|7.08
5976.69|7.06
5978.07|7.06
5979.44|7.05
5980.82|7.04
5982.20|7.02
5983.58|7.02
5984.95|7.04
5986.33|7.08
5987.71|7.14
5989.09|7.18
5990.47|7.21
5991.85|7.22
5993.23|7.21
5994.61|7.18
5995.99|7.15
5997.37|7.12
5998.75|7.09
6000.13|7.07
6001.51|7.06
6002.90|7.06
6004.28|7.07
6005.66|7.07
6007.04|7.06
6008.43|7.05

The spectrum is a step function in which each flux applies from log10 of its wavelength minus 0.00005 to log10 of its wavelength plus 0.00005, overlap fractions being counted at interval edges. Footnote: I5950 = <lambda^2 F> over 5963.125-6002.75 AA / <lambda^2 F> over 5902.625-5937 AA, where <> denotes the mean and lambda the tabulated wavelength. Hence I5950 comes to 1.0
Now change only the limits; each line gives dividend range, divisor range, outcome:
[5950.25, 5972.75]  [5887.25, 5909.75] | 1.14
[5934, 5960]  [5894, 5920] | 1.07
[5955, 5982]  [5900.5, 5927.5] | 1.05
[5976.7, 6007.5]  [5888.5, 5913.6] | 1.12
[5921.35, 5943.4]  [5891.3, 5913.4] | 1.09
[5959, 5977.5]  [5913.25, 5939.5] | 1.03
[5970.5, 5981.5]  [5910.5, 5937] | 1.02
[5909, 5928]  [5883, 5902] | 1.12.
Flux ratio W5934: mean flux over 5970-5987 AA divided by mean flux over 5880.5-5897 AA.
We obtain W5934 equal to 1.1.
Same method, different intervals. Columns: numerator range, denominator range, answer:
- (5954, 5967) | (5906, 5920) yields 1.02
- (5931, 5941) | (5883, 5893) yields 1.12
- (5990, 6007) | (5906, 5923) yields 1.02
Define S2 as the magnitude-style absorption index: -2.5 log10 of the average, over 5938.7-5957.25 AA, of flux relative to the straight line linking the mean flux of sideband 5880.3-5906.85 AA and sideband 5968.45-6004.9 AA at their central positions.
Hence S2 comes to -0.05 mag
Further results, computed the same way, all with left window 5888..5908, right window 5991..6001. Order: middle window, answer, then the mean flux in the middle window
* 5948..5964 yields -0.043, 7.12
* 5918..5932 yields -0.072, 7.05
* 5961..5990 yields -0.024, 7.15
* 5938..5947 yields -0.074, 7.22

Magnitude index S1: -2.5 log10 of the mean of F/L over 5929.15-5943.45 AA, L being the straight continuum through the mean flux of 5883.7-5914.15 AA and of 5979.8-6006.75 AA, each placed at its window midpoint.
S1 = -0.059 mag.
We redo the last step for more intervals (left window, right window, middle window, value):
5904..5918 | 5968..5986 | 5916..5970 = -0.01 mag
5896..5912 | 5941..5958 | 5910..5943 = -0.02 mag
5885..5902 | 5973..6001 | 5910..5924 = -0.09 mag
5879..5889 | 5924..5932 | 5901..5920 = 0.00 mag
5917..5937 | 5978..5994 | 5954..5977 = -0.01 mag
